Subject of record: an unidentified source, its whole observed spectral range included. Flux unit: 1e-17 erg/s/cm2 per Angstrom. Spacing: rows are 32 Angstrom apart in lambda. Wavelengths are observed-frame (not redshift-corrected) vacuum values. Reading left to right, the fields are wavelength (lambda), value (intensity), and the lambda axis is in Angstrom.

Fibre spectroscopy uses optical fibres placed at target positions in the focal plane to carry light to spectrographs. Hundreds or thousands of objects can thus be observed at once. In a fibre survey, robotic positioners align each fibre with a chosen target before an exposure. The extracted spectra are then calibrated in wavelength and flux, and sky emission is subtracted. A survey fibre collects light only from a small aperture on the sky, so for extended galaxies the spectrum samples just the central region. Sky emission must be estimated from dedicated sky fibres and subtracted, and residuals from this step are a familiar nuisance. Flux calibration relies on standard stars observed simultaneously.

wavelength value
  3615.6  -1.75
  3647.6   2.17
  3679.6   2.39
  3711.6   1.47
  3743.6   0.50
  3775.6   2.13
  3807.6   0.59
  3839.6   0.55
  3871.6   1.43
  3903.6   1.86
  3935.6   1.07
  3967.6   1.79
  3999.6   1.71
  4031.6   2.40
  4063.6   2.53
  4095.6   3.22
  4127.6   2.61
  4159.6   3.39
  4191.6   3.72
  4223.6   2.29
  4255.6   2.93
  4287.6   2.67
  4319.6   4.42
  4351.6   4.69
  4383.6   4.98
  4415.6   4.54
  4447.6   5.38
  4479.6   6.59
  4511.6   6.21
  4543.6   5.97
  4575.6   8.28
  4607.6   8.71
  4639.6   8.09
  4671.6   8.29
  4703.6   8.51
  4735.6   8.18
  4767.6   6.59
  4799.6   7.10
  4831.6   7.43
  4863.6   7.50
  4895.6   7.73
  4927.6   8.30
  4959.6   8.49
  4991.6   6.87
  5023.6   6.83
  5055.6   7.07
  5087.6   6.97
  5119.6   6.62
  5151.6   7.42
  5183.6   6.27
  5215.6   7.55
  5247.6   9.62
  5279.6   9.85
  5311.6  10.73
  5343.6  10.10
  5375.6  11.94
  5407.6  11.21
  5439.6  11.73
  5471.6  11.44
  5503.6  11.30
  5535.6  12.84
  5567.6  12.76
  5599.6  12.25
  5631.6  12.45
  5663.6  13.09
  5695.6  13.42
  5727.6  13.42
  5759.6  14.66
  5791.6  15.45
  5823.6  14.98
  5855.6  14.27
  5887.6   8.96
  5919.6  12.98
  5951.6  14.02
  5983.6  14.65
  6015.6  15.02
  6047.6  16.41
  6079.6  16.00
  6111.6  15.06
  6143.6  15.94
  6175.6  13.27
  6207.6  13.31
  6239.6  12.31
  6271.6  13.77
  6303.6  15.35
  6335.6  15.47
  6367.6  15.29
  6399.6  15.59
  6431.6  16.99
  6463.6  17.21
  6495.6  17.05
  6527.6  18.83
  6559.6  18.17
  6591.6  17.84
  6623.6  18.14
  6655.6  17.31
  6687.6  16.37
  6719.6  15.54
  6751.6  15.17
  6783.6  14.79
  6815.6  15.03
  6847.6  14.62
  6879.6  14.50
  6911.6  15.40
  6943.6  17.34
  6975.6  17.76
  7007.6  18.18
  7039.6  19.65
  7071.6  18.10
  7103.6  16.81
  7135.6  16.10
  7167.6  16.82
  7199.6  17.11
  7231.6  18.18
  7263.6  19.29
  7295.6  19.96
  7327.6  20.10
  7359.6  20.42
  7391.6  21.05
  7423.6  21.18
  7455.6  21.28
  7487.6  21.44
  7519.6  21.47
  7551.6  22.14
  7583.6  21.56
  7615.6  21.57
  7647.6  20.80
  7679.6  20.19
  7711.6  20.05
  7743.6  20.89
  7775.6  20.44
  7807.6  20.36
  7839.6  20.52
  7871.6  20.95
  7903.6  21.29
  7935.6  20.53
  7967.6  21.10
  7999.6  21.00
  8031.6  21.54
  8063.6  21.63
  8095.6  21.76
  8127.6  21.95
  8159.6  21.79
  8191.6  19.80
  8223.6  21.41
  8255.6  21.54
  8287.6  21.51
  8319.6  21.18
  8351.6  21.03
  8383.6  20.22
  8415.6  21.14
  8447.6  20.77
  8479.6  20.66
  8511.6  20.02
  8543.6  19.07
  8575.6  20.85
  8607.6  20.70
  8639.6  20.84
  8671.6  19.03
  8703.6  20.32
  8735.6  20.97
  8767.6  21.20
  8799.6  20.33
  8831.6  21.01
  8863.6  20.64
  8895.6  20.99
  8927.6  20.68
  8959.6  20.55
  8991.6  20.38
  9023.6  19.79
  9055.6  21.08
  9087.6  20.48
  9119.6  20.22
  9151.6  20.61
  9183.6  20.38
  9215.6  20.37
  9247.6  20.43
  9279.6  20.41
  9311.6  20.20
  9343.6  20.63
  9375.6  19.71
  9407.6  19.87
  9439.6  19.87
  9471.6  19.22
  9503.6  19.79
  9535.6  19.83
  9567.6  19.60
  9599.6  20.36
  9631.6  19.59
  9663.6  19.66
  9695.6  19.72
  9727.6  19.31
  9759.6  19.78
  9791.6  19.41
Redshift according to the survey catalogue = 0.000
